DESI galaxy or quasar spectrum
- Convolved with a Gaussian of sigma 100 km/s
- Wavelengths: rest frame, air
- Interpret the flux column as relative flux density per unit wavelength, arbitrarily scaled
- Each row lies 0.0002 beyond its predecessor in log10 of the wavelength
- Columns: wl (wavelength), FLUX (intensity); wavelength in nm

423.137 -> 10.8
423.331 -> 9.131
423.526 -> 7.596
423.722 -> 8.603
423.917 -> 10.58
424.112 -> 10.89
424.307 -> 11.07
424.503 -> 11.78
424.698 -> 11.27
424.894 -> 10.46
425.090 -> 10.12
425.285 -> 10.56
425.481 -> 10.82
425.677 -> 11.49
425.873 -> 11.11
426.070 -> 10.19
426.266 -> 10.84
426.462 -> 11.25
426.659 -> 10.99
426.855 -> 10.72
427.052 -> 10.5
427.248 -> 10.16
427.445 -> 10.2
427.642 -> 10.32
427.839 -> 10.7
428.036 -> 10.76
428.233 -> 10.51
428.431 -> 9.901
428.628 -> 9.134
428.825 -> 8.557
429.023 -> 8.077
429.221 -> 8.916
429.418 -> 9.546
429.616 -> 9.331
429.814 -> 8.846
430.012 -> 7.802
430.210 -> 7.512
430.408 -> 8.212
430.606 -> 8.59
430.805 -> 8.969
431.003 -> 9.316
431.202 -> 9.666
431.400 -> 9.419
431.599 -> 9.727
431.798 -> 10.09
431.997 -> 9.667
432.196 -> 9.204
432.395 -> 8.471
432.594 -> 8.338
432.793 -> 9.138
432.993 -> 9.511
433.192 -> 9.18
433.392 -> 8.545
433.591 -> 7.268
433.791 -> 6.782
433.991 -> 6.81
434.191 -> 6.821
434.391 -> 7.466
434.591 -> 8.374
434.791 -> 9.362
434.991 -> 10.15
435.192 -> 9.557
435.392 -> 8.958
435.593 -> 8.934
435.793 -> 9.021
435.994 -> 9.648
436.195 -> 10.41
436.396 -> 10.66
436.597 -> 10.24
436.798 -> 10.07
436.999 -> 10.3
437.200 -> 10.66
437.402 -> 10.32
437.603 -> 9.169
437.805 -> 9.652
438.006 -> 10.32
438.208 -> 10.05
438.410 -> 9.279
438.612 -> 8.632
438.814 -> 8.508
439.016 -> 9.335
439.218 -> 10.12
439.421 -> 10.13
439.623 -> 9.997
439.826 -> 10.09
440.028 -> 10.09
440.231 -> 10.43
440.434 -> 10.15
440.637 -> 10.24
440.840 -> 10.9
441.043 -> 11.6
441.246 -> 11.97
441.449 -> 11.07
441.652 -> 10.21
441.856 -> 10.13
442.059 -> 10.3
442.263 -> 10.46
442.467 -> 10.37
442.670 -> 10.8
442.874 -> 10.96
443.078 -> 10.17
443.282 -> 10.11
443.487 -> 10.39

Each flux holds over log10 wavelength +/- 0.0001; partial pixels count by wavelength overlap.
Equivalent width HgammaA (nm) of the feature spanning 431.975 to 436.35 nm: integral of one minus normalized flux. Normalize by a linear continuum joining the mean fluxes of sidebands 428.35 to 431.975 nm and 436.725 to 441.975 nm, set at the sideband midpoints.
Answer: 0.36 nm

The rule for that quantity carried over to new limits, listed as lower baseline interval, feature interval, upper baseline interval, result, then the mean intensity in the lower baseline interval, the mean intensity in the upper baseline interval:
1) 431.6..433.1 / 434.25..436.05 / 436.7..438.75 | 0.105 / 9.24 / 9.82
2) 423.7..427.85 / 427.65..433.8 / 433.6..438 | 0.549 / 10.7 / 9.19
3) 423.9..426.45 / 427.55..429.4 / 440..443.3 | 0.202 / 10.9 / 10.6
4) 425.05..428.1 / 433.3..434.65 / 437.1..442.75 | 0.389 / 10.7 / 10.2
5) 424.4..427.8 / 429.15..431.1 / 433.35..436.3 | 0.207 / 10.8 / 8.55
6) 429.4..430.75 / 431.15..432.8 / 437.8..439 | -0.114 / 8.5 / 9.38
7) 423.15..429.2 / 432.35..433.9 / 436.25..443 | 0.280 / 10.3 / 10.2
